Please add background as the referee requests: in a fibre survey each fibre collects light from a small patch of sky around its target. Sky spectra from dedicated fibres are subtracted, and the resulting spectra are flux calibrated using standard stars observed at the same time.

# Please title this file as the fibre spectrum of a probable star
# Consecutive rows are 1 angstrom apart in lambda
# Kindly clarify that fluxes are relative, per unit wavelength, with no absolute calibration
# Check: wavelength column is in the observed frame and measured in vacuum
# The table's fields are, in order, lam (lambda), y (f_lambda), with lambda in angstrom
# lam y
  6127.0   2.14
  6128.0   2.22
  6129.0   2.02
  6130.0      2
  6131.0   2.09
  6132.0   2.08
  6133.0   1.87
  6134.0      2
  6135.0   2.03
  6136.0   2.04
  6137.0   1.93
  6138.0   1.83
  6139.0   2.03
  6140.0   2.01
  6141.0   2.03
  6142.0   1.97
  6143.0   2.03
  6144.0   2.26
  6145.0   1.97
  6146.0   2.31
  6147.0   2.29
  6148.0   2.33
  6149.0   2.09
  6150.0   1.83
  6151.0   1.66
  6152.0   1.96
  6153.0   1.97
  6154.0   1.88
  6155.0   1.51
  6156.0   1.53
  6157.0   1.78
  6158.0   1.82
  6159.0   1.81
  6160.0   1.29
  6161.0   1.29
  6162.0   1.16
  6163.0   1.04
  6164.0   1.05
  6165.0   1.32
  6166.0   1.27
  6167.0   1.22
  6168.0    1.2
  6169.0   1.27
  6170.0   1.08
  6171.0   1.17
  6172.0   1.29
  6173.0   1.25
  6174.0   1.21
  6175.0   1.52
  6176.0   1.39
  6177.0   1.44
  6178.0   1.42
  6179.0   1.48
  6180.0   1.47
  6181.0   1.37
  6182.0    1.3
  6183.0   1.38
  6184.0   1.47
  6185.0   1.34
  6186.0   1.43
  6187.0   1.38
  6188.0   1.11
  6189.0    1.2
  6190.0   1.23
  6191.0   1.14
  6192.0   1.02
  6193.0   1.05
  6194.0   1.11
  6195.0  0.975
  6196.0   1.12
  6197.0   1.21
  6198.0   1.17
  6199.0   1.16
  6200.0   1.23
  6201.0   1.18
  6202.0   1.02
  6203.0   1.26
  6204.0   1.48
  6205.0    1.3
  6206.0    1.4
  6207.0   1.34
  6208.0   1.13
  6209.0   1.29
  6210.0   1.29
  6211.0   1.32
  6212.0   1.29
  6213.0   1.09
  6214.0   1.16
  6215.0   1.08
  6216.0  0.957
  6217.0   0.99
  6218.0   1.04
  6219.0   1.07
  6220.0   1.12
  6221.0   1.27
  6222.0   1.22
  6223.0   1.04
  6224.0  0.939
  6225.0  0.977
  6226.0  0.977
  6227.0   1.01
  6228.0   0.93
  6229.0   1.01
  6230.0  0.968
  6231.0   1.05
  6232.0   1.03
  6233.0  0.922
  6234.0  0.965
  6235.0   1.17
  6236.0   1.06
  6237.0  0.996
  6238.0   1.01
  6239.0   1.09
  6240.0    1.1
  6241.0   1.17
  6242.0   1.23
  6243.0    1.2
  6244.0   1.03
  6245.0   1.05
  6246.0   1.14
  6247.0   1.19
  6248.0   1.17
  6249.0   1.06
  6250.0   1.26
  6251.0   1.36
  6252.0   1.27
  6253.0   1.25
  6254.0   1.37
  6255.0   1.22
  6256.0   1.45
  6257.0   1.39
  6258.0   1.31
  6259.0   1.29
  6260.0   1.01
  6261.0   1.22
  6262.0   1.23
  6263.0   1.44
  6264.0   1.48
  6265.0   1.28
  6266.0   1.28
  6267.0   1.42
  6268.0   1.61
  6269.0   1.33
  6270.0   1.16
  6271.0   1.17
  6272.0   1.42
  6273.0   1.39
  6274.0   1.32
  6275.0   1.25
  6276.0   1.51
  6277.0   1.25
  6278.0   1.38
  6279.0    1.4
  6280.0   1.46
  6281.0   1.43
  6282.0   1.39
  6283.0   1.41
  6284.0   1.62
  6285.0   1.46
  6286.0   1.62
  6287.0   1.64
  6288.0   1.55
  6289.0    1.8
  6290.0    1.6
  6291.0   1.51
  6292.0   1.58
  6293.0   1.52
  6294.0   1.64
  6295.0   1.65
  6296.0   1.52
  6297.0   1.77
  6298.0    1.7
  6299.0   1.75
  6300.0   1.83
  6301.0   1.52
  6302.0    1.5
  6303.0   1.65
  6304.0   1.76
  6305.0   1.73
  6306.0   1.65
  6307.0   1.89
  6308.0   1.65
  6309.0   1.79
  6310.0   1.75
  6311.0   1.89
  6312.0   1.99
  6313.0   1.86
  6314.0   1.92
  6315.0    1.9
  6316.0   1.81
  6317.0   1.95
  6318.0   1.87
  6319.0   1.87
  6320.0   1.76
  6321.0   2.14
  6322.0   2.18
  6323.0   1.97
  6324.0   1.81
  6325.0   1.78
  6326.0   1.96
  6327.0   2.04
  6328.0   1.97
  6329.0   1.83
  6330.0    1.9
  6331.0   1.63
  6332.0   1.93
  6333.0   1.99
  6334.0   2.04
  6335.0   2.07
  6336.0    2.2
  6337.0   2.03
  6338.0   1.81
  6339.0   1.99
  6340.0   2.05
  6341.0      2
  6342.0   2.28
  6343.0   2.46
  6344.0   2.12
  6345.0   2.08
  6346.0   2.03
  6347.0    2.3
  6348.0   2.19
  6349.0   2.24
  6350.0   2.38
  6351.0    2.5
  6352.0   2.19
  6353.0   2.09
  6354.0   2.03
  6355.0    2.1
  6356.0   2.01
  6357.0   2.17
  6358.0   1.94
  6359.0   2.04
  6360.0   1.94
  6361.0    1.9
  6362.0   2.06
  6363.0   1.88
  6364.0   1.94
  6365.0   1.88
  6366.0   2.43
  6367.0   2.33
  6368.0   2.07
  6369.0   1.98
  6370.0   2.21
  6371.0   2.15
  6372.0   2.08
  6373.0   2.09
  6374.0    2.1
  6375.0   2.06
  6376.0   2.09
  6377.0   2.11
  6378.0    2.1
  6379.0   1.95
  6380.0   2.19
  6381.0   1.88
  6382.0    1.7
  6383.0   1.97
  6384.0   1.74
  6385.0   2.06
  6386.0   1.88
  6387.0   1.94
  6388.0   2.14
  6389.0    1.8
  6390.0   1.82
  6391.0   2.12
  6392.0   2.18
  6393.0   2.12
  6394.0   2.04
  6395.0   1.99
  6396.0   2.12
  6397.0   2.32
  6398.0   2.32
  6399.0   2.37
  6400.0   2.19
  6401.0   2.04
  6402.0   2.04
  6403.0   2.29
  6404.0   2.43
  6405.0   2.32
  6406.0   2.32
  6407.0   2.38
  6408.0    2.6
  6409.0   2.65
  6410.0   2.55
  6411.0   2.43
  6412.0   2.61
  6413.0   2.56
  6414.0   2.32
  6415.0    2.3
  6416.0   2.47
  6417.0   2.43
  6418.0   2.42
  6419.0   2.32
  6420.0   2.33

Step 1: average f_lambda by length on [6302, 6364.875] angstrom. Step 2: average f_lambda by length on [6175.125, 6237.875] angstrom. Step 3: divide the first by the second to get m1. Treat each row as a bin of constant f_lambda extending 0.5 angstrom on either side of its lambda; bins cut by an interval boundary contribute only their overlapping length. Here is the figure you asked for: 1.68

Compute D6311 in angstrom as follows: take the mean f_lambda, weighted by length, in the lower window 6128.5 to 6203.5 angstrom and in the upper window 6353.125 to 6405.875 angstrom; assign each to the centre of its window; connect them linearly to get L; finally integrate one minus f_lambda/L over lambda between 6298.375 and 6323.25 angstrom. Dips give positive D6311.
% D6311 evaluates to 1.1 angstrom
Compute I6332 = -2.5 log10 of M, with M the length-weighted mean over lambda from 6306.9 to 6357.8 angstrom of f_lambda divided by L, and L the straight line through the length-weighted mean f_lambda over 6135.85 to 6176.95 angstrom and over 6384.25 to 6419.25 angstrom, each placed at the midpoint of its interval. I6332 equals 0.04 mag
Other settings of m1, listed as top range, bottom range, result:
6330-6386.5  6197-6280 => 1.72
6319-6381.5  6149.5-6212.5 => 1.54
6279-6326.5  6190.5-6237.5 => 1.54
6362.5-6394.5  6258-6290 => 1.46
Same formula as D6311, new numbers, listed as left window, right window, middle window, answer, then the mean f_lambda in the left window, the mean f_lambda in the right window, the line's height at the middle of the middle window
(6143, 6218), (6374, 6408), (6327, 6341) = -0.39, 1.39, 2.1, 1.91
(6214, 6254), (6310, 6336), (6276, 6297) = 0.75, 1.09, 1.92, 1.58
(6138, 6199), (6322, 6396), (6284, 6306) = 2.69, 1.5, 2.04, 1.86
